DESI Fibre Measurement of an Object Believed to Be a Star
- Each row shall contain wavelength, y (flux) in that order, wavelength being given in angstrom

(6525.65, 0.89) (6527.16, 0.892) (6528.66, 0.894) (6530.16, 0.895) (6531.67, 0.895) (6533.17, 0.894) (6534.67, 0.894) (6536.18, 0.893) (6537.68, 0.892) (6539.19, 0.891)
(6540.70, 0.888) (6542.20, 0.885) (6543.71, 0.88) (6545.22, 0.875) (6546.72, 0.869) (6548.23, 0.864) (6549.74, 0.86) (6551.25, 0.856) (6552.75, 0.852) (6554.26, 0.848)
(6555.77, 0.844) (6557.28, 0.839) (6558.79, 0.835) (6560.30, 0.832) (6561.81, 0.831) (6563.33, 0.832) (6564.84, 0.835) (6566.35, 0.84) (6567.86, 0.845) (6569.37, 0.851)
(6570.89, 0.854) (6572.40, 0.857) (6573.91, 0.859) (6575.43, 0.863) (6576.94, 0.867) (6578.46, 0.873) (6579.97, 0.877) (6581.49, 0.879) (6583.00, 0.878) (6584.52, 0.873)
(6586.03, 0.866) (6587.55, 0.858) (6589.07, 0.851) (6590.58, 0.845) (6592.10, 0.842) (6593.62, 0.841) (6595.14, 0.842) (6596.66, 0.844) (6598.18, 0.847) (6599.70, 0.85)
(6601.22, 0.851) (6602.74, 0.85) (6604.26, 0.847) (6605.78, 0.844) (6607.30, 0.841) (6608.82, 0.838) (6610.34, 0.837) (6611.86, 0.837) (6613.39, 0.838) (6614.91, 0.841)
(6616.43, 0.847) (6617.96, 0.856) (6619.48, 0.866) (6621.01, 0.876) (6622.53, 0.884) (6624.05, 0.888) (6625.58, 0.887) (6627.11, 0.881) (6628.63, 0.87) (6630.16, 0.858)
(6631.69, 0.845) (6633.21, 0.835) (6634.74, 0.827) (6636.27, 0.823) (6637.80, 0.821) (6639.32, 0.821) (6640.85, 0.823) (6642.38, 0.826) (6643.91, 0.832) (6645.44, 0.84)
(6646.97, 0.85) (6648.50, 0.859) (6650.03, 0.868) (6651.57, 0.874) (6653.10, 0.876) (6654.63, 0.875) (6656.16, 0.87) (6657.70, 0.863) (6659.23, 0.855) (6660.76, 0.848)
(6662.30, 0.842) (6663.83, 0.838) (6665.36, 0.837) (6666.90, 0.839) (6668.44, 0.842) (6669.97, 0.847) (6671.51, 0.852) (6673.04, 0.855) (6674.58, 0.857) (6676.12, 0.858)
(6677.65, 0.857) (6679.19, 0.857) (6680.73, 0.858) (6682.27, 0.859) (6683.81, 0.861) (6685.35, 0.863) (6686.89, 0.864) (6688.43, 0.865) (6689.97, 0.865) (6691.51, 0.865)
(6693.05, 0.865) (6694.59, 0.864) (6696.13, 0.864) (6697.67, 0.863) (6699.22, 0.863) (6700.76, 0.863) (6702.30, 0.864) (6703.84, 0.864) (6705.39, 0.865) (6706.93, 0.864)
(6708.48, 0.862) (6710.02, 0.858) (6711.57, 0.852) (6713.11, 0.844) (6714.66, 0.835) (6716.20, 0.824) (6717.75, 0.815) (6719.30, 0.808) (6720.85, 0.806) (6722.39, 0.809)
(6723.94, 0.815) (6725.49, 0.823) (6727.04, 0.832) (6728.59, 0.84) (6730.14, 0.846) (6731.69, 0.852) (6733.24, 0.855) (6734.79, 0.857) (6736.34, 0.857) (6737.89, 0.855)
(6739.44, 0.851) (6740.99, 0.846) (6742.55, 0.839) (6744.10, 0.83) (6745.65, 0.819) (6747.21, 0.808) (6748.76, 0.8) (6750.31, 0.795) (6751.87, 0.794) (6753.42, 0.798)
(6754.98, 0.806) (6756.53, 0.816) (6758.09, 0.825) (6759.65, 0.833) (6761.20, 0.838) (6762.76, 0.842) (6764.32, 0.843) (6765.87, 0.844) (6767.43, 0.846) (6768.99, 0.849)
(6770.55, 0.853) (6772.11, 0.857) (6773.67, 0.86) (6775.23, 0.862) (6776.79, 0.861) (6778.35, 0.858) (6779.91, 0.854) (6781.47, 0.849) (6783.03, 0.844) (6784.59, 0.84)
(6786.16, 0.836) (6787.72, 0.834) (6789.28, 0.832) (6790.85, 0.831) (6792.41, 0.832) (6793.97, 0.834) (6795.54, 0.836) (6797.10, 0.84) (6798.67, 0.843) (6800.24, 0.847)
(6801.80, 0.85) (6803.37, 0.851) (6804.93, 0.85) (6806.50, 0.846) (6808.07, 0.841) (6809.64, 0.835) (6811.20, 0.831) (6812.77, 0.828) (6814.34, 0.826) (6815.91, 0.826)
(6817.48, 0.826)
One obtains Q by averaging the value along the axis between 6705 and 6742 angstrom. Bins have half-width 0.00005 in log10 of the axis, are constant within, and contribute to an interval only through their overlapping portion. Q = 0.84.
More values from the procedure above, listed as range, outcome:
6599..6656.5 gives 0.851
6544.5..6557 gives 0.858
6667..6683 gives 0.853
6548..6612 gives 0.851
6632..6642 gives 0.827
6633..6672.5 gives 0.846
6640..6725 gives 0.851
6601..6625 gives 0.853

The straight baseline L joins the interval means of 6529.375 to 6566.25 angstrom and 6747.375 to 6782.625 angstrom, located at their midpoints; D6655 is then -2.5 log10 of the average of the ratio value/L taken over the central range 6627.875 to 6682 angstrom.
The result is 0.00 mag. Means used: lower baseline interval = 0.865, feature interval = 0.849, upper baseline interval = 0.835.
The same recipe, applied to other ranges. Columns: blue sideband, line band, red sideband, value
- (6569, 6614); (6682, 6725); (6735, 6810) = -0.01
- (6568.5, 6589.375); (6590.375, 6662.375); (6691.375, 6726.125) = 0.01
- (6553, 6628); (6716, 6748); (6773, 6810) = 0.02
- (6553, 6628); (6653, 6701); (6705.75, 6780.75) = -0.02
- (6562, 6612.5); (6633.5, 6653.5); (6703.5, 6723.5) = 0.01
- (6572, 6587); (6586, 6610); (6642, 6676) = 0.02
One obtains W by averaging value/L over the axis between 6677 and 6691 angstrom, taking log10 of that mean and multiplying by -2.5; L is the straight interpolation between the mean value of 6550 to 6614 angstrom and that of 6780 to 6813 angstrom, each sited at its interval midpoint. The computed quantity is -0.02 mag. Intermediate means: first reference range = 0.85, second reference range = 0.84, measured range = 0.861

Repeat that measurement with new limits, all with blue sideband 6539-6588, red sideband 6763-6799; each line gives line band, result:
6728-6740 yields -0.01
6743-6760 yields 0.05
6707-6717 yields 0.00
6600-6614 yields 0.02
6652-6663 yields -0.01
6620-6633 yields -0.02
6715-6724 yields 0.05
